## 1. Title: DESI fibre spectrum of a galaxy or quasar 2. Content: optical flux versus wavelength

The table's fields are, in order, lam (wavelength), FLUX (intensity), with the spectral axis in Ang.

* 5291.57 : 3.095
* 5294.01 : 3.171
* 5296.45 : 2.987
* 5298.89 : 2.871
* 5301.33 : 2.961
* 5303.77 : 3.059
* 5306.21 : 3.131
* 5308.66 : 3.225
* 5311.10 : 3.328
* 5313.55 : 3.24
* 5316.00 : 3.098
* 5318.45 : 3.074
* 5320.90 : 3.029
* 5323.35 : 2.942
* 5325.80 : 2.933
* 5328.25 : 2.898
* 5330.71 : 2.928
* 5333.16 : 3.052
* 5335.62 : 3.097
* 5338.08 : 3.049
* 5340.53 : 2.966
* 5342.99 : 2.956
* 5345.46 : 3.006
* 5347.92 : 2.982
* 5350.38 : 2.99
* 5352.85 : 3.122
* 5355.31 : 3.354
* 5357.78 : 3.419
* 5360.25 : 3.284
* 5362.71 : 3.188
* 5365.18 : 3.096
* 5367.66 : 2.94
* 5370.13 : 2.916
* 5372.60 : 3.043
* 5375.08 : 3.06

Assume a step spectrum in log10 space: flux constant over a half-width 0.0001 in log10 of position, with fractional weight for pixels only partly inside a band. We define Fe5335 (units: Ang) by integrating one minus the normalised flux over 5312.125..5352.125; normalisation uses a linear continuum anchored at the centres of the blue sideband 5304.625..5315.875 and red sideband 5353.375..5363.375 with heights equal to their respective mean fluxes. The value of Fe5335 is 2.9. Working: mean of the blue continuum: 3.21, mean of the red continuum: 3.31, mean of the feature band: 3.02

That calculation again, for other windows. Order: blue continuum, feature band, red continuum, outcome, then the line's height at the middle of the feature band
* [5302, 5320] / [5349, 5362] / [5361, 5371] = -0.7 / 3.07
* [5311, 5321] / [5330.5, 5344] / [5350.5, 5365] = 0.8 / 3.19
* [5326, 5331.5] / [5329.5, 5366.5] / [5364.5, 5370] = -1.9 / 2.95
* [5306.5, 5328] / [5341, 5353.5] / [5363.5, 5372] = 0.1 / 3.04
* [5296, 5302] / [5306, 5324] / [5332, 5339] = -0.9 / 2.99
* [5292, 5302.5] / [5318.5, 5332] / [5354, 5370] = 0.6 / 3.09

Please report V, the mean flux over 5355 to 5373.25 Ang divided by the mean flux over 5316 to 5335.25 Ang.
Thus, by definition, 1.05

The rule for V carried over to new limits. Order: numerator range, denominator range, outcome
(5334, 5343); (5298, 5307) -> 1.01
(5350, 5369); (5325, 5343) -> 1.06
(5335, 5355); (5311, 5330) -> 1.00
